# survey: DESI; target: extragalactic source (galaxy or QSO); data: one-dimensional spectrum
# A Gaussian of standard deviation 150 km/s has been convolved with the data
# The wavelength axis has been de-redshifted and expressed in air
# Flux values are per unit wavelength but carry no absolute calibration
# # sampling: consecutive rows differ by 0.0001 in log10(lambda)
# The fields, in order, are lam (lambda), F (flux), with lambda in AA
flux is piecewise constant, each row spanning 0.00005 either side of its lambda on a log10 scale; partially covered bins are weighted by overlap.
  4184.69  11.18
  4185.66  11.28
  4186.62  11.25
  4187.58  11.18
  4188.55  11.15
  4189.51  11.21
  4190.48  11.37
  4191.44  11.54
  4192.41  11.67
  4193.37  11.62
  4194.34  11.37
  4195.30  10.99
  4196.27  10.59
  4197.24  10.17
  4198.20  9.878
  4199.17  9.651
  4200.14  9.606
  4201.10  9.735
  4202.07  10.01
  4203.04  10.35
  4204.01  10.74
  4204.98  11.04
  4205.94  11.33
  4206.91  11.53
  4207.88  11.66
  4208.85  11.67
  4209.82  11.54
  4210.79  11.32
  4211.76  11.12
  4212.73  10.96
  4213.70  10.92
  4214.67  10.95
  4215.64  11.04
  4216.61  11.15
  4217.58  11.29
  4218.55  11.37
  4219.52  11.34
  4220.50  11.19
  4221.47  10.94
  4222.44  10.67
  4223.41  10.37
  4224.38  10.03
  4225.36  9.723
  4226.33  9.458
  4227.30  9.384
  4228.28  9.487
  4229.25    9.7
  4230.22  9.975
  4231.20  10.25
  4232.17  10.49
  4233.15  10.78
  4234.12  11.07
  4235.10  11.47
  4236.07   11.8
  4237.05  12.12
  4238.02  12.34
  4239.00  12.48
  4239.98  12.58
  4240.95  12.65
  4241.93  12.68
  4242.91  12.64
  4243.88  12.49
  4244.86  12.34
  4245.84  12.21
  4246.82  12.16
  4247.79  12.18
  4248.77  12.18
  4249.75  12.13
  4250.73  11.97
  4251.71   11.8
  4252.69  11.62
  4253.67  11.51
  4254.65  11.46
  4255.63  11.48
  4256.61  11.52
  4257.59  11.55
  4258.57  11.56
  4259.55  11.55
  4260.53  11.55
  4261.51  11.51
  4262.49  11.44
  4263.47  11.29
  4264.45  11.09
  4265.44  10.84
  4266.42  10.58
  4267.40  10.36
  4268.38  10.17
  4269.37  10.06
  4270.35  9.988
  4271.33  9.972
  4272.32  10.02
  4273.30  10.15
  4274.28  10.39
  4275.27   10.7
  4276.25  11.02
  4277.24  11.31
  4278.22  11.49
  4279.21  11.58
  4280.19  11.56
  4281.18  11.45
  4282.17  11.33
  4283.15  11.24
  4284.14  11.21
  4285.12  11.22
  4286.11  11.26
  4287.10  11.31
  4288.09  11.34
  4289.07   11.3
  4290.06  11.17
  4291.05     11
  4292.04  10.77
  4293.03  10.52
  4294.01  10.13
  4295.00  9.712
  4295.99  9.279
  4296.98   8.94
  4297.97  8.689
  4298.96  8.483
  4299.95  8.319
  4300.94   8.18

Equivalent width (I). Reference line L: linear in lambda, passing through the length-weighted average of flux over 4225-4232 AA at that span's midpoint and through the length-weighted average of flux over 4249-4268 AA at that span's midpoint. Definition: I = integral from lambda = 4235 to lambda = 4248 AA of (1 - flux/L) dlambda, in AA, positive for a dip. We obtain -2.3 AA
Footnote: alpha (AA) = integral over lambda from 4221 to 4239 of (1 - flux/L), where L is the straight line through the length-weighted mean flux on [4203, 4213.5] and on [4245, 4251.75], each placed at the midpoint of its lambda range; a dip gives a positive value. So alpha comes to 1.70 AA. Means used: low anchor 11.2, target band 10.6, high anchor 12.1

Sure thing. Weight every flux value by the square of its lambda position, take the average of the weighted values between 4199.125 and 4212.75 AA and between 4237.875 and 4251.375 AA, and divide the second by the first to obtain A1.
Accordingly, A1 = 1.16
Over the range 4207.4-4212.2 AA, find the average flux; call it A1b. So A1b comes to 11.5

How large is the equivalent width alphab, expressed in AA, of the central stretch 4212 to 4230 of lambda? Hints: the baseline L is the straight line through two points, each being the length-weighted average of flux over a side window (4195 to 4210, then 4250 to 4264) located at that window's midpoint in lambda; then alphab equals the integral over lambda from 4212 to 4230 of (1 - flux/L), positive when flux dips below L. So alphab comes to 0.6 AA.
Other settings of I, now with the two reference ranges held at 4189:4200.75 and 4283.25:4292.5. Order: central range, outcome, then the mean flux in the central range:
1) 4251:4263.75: -0.6 AA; 11.5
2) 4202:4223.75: -0.4 AA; 11.1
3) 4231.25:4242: -0.8 AA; 11.8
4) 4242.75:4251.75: -1.0 AA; 12.2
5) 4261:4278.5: 0.7 AA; 10.7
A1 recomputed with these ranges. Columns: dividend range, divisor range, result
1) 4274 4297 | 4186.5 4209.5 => 1.05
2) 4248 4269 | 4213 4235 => 1.10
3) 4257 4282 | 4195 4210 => 1.06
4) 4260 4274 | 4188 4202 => 1.03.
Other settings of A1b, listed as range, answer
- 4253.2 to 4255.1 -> 11.5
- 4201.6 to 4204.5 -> 10.3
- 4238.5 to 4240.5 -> 12.5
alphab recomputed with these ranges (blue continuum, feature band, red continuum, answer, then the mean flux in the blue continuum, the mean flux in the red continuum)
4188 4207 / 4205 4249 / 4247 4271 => -0.9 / 10.8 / 11.3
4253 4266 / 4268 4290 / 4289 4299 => -0.7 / 11.4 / 10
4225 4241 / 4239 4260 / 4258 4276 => -2.3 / 10.9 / 10.7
